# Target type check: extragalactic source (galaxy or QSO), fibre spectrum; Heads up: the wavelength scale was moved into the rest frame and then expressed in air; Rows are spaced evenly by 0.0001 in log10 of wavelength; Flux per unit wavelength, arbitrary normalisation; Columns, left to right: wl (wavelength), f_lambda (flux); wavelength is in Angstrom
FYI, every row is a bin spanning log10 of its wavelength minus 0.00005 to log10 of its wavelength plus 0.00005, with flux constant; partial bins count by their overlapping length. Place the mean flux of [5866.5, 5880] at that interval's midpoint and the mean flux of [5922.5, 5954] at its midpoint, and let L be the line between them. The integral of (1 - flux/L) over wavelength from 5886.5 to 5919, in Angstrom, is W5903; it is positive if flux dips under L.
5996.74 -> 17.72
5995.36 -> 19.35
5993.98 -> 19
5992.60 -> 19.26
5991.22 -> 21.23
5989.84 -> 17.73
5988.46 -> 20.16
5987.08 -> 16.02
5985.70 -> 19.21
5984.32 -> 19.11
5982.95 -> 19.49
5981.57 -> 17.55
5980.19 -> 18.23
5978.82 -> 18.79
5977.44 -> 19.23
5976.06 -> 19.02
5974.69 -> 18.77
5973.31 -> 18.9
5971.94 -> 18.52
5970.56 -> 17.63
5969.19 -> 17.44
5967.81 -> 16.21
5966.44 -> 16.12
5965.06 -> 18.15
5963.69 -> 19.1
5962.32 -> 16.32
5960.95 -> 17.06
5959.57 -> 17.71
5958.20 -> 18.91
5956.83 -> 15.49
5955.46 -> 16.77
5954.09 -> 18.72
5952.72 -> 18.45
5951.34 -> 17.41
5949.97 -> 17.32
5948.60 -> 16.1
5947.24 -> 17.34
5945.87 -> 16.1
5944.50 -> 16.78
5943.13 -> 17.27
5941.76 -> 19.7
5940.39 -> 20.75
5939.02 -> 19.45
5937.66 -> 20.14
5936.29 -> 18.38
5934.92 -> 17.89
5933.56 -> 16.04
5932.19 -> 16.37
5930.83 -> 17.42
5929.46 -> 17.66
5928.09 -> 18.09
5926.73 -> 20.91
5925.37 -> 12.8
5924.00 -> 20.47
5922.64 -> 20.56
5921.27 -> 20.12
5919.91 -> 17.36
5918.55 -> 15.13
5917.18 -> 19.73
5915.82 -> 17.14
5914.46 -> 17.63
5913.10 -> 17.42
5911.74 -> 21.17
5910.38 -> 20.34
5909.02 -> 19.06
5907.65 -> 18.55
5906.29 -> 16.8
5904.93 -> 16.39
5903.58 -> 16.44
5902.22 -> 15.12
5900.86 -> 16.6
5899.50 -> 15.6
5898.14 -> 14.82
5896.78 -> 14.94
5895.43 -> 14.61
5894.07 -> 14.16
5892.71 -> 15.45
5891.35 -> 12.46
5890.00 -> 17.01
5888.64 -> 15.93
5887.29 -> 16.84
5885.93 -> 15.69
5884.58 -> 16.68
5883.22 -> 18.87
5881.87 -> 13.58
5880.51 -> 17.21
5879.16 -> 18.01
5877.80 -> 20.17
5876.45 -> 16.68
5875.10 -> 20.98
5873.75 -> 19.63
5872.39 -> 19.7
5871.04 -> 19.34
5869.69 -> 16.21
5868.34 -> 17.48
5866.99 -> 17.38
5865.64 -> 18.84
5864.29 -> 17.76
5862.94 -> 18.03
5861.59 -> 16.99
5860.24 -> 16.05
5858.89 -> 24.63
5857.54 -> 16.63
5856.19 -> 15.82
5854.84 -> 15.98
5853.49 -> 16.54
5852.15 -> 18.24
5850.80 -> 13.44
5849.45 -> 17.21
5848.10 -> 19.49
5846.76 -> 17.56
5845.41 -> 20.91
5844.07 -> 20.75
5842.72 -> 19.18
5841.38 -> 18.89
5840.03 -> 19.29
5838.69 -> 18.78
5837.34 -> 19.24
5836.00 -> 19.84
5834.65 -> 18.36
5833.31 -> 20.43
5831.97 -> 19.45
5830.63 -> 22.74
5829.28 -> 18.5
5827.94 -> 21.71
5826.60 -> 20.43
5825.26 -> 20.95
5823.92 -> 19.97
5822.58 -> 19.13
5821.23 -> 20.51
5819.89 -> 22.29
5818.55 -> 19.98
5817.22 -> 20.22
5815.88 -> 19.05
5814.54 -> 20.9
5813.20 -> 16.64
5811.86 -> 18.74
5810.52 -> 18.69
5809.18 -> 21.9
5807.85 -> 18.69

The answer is 2.9 Angstrom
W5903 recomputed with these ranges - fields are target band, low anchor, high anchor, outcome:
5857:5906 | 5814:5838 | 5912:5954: 5.3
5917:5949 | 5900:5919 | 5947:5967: -0.8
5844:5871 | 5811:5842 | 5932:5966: 2.1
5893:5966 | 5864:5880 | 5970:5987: 4.0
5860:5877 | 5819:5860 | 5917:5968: 0.6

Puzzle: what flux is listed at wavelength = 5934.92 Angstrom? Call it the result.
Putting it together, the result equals 17.89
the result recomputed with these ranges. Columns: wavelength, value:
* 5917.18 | 19.73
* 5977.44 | 19.23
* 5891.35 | 12.46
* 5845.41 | 20.91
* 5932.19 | 16.37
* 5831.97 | 19.45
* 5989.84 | 17.73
